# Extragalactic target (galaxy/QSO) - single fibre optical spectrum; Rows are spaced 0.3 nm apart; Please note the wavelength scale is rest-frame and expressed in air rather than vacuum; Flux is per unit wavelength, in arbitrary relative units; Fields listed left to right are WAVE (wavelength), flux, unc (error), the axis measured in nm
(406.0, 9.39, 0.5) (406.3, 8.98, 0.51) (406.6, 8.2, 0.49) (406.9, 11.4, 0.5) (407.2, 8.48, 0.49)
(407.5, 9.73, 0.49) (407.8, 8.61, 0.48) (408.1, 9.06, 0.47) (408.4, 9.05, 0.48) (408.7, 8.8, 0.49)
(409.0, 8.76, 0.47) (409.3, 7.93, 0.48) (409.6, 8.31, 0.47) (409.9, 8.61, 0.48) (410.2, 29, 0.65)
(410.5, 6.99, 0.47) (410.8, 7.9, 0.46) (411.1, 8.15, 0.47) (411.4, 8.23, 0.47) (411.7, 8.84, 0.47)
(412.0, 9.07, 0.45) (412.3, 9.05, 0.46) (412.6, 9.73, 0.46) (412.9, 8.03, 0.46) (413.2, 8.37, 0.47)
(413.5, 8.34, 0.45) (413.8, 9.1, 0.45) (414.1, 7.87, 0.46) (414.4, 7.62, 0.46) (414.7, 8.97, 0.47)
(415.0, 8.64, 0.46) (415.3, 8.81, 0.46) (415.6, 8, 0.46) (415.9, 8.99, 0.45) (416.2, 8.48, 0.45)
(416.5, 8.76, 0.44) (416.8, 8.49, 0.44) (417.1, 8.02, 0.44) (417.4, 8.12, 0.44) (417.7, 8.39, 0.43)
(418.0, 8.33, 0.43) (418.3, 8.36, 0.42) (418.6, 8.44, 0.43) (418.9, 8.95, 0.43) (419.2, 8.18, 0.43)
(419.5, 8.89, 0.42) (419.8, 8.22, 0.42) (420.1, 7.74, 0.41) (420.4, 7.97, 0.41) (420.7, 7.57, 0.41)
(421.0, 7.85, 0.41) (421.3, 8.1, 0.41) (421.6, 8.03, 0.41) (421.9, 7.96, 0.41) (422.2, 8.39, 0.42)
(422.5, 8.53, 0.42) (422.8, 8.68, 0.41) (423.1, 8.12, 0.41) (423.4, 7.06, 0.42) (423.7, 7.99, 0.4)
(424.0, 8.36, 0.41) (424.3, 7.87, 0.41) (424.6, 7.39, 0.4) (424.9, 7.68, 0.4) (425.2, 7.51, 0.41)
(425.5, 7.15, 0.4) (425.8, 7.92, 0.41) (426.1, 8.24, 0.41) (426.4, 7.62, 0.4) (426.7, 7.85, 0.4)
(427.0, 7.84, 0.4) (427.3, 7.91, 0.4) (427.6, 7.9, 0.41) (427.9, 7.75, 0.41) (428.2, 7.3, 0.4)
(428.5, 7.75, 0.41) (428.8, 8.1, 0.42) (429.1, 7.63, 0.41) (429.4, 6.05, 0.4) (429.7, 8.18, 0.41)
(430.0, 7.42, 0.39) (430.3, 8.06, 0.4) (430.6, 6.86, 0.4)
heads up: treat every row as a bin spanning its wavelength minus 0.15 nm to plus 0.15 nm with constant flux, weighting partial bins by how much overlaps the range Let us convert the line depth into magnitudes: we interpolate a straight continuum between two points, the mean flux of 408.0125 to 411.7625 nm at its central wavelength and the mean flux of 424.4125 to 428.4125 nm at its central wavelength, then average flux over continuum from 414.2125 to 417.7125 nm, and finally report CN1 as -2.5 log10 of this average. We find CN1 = 0.09 mag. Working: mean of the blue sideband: 10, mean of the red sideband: 7.7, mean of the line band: 8.44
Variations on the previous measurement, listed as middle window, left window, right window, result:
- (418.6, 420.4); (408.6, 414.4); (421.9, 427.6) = 0.021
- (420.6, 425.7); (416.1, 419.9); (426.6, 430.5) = 0.021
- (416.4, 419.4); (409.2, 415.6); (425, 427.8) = 0.043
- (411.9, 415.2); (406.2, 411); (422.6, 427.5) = 0.087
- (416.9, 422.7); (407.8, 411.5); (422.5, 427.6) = 0.048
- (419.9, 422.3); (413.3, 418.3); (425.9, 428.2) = 0.027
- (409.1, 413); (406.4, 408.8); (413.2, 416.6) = -0.131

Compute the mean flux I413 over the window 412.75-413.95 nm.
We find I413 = 8.46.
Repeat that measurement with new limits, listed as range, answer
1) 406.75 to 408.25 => 9.46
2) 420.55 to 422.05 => 7.9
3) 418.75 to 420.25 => 8.4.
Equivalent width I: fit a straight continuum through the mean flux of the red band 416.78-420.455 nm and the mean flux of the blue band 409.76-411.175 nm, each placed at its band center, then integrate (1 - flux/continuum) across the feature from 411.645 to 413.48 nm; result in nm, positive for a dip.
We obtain 0.41 nm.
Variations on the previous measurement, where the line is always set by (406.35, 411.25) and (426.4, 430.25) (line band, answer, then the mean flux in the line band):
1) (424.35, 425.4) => 0.07 nm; 7.54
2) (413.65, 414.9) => 0.12 nm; 8.4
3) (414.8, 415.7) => 0.06 nm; 8.54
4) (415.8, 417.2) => 0.07 nm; 8.55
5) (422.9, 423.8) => 0.05 nm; 7.76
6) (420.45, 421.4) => 0.07 nm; 7.84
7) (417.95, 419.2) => 0.04 nm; 8.49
